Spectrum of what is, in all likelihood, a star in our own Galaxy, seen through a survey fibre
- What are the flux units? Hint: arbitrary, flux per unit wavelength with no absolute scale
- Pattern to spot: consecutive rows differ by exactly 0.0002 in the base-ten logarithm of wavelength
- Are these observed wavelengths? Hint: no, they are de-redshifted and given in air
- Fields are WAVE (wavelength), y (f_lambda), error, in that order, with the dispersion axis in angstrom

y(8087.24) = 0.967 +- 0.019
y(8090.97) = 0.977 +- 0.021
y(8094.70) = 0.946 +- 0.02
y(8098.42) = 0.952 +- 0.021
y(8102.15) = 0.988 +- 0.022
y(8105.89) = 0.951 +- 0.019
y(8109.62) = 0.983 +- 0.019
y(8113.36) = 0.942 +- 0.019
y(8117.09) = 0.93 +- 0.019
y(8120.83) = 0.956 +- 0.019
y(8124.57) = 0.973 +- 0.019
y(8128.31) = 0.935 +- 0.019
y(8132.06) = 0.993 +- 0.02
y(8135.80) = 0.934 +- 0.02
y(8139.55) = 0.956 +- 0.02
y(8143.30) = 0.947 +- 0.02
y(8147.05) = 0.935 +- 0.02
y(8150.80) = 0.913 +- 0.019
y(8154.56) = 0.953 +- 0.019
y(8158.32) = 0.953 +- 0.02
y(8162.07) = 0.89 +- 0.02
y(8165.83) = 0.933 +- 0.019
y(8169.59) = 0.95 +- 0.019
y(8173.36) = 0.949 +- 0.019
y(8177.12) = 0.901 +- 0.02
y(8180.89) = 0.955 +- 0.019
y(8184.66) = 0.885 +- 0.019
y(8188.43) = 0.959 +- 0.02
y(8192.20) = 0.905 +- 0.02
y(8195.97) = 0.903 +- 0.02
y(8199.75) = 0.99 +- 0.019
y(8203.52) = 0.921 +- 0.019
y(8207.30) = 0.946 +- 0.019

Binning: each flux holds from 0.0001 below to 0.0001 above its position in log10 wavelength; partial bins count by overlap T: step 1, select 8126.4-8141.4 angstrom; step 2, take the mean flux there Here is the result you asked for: 0.955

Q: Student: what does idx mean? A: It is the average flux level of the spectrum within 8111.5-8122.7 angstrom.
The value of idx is 0.943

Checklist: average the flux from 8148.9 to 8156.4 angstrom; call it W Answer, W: 0.933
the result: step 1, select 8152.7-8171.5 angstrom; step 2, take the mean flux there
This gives 0.936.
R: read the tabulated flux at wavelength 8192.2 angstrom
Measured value 0.905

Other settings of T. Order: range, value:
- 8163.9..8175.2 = 0.943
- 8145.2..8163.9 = 0.929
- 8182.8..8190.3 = 0.922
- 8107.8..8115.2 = 0.962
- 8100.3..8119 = 0.959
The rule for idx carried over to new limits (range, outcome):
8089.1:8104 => 0.966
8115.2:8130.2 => 0.949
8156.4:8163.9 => 0.922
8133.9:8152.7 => 0.937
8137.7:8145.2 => 0.951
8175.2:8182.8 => 0.928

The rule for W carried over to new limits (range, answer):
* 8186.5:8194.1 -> 0.932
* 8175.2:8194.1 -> 0.921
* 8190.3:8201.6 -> 0.933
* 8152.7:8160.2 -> 0.953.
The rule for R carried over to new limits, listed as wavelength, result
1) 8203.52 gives 0.921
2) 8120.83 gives 0.956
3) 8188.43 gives 0.959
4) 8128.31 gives 0.935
